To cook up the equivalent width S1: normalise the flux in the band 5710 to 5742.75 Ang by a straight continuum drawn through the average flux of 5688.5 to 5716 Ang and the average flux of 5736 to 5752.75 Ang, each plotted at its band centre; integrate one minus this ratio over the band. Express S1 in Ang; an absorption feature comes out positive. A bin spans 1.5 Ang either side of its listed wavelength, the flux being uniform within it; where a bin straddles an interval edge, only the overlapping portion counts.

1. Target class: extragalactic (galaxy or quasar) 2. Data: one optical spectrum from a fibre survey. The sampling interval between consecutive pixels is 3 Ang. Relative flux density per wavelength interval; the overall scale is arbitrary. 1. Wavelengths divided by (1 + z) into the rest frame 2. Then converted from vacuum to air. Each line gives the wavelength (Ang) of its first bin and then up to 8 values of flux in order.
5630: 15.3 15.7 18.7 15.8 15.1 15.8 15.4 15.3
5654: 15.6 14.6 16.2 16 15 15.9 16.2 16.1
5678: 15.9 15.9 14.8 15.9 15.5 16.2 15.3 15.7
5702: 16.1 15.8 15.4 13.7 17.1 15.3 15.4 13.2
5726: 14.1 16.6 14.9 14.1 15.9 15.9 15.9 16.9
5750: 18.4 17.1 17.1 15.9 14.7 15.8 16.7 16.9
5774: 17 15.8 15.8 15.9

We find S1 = 2.1 Ang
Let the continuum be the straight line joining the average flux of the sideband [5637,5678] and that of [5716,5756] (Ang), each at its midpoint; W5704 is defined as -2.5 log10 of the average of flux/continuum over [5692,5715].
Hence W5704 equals 0.01 mag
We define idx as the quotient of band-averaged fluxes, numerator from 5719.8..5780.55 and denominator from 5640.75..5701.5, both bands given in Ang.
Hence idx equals 1.02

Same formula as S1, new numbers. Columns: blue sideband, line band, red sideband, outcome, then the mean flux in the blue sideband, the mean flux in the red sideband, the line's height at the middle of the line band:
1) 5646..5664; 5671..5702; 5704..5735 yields -0.9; 15.5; 15.1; 15.3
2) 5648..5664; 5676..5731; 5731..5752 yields 1.3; 15.5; 16.1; 15.8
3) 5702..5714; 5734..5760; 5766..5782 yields -0.7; 15.4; 16.4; 16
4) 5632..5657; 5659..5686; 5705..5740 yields -0.3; 15.8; 15.1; 15.6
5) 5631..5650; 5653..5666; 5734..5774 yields 0.4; 16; 16.3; 16.1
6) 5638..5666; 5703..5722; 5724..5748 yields 0.1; 15.5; 15.5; 15.5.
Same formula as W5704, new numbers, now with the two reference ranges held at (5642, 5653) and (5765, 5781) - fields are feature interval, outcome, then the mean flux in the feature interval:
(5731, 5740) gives 0.076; 15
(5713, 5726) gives 0.066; 15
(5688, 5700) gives 0.008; 15.7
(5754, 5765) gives 0.024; 15.9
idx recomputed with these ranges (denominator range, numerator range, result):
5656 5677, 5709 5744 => 0.96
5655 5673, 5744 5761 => 1.08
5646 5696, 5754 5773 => 1.04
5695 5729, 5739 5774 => 1.08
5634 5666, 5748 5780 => 1.04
